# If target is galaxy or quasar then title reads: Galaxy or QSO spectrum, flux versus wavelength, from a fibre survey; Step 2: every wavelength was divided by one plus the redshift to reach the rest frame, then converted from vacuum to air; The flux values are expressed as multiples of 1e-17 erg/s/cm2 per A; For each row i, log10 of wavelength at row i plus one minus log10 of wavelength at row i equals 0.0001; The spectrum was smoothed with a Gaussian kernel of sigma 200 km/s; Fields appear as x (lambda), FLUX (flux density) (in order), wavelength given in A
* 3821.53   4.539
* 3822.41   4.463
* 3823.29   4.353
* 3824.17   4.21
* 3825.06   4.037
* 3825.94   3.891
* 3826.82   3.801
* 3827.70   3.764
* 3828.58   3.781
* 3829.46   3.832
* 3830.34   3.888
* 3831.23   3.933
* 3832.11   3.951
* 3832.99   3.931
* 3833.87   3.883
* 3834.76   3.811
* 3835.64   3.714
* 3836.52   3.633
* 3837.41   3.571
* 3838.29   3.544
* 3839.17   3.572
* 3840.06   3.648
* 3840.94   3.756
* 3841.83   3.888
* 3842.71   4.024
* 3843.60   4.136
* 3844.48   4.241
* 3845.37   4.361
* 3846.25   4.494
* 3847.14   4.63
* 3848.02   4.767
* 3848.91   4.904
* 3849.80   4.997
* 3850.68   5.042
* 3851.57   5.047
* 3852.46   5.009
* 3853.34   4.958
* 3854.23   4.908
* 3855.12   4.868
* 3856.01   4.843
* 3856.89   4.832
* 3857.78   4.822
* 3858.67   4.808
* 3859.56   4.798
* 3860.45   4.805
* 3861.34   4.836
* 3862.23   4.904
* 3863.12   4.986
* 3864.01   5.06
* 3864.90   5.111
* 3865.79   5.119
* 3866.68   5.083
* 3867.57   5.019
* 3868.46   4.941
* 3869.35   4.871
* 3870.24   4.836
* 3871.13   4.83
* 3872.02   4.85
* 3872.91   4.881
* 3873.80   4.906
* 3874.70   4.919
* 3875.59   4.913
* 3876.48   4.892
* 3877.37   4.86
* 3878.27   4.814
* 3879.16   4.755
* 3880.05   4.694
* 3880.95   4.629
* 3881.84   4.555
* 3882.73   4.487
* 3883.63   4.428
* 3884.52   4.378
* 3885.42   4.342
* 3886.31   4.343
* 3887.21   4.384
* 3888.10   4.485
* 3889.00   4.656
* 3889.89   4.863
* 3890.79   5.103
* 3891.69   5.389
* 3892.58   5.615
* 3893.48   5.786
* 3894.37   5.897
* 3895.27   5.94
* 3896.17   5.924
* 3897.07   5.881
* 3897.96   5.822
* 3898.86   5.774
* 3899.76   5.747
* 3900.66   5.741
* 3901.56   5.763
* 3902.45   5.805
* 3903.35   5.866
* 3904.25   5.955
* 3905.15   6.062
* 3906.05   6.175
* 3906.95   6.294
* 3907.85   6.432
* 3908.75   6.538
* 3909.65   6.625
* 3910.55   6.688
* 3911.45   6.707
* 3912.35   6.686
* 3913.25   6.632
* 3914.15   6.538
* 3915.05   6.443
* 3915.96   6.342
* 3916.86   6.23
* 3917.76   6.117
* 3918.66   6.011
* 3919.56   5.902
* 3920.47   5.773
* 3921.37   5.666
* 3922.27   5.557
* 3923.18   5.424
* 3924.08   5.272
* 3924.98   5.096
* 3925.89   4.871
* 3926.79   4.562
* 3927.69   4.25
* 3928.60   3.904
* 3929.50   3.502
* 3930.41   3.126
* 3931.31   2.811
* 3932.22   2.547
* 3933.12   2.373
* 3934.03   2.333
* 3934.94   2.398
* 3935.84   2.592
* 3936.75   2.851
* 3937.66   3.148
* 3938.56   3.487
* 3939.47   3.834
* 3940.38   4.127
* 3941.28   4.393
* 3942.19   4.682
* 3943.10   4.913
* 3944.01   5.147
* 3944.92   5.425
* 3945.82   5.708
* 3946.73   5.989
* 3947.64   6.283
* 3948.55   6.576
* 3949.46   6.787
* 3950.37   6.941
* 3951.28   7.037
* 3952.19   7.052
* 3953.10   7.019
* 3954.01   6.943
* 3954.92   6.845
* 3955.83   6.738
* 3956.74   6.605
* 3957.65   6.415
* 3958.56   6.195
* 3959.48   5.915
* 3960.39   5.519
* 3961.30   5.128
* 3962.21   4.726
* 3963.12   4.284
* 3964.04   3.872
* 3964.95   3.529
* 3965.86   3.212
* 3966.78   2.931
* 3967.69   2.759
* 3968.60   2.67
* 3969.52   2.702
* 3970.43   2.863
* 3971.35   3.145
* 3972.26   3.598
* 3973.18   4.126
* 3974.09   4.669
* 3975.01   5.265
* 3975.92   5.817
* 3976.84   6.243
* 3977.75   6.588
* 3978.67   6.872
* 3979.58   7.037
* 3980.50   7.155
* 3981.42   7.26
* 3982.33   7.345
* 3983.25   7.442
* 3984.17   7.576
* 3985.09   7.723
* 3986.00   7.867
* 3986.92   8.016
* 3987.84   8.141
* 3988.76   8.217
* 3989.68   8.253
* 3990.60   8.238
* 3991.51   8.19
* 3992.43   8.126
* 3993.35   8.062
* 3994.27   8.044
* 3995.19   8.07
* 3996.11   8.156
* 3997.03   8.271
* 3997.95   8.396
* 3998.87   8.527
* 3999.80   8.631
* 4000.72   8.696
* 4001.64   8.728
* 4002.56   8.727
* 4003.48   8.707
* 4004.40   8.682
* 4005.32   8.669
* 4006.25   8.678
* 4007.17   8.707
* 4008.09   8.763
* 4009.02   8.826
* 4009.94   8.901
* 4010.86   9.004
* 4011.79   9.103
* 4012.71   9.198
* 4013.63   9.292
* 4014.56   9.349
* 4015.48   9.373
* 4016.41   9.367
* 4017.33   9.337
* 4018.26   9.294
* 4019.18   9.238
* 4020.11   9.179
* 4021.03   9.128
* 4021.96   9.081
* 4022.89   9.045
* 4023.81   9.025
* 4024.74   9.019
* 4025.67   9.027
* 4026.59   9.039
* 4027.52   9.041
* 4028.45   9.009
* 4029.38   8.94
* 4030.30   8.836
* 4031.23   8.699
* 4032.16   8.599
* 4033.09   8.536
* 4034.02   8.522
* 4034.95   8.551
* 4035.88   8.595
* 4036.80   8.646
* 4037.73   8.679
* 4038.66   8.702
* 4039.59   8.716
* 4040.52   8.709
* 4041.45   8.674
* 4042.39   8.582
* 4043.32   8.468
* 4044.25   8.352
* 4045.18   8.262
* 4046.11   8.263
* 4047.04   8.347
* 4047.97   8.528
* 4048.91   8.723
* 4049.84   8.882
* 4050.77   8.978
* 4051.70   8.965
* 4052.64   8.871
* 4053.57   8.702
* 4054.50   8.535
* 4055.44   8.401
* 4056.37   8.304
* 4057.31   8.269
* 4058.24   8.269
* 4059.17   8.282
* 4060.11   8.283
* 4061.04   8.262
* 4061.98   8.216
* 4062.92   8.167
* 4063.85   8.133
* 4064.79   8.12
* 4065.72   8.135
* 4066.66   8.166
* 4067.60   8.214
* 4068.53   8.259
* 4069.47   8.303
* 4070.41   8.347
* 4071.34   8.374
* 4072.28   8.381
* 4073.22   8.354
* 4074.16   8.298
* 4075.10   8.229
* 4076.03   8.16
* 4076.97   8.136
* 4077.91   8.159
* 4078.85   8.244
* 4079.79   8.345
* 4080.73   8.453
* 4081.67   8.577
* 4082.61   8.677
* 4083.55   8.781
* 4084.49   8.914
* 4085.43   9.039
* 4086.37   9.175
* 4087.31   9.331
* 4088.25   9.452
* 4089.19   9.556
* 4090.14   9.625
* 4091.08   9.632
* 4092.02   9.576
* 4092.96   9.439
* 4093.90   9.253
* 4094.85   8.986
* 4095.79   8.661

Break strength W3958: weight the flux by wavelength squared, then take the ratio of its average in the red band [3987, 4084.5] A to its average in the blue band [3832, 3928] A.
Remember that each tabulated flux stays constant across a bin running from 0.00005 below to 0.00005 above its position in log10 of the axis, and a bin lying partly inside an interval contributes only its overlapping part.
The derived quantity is 1.82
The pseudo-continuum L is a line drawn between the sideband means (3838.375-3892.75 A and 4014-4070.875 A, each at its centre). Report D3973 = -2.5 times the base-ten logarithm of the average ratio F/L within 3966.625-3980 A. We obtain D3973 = 0.50 mag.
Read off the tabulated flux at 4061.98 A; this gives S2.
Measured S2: 8.216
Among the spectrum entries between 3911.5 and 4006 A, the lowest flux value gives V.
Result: 2.333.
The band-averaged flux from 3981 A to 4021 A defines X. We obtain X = 8.53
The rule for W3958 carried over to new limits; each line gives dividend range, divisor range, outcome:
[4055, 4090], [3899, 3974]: 1.78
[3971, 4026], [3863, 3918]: 1.56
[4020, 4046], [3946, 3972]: 1.74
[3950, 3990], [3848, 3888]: 1.27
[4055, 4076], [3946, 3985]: 1.56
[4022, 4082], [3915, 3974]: 1.88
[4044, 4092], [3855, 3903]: 1.87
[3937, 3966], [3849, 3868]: 1.16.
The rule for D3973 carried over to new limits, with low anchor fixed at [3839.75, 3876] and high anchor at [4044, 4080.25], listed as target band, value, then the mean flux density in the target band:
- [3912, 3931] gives 0.09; 5.4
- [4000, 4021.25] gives -0.20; 9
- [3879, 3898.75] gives 0.06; 5.03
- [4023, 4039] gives -0.13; 8.8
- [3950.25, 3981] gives 0.26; 5.23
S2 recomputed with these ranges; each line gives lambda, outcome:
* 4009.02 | 8.826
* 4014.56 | 9.349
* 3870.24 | 4.836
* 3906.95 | 6.294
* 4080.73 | 8.453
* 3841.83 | 3.888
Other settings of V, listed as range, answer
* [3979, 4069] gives 7.037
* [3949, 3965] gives 3.529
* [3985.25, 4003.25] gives 7.867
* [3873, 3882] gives 4.555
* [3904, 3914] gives 5.955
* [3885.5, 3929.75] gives 3.502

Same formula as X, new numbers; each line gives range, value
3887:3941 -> 5.14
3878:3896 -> 4.89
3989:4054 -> 8.73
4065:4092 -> 8.63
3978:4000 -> 7.88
